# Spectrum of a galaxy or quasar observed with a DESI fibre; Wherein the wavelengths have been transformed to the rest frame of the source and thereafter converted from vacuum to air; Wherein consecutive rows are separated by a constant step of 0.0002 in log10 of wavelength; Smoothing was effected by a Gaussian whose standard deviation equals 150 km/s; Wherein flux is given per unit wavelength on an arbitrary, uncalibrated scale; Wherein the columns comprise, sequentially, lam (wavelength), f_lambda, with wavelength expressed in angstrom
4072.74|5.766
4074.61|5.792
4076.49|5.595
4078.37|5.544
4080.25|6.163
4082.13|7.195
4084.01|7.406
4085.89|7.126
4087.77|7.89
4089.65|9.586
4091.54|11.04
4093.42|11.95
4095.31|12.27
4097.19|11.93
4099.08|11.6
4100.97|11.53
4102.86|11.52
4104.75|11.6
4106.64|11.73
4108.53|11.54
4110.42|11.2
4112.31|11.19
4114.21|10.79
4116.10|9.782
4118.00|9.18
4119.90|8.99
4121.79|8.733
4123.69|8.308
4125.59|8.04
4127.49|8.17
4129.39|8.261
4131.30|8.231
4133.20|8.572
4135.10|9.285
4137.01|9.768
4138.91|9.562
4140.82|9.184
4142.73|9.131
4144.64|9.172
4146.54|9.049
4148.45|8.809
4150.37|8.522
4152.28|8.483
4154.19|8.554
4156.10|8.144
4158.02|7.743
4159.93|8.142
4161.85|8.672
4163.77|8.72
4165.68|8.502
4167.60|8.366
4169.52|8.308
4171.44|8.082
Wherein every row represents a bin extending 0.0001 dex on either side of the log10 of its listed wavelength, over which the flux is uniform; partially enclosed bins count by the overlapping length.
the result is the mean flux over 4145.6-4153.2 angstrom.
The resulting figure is 8.71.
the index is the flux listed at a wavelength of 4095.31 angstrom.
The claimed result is 12.27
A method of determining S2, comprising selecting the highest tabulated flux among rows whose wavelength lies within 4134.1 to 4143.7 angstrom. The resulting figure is 9.768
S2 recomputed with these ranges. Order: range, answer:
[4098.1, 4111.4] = 11.73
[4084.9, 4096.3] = 12.27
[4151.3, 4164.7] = 8.72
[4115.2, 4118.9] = 9.782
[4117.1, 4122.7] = 9.18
